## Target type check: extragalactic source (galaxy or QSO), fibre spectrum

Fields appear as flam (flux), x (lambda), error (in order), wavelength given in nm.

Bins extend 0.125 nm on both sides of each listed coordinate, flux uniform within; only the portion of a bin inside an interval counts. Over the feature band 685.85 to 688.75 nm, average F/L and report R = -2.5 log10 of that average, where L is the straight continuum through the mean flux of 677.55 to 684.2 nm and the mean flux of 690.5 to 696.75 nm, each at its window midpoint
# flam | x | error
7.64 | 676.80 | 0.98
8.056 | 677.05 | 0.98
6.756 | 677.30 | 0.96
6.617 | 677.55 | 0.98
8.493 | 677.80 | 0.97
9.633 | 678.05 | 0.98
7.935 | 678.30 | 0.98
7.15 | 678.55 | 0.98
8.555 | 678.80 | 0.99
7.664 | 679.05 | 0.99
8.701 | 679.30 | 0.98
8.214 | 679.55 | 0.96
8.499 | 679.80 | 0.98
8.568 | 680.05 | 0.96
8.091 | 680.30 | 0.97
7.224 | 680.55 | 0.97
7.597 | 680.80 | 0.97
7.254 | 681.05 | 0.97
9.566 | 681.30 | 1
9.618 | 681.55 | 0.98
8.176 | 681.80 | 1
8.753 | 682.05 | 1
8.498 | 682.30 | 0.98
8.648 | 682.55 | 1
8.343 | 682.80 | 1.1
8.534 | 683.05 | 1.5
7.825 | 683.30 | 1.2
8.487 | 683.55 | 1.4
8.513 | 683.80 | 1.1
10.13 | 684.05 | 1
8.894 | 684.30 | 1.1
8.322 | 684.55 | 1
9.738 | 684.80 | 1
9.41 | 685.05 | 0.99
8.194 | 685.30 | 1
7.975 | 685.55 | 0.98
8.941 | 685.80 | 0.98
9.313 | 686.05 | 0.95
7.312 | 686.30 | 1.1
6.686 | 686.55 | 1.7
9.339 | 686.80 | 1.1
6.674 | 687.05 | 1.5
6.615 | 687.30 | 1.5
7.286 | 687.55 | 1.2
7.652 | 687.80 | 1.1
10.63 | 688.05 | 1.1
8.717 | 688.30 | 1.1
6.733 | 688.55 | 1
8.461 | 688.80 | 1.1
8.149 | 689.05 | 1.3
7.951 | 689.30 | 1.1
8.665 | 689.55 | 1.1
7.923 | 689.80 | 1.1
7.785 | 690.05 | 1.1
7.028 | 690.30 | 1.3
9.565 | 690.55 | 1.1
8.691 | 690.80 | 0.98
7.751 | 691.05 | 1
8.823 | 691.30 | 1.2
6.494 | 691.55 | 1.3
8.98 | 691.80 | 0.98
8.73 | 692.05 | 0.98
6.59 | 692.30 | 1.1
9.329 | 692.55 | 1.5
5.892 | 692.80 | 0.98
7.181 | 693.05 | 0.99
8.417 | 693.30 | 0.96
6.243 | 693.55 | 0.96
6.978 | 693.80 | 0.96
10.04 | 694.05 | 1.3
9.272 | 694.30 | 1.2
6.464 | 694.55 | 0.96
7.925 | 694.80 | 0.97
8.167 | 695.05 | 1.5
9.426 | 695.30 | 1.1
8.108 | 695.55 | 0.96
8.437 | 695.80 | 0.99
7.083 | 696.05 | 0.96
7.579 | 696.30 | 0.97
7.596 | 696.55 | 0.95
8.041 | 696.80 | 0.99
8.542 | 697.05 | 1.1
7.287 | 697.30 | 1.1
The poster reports 0.03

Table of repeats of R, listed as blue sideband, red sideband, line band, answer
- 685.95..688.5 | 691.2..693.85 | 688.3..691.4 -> -0.048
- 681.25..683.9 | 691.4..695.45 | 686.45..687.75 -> 0.133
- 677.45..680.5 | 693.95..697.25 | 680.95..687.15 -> -0.048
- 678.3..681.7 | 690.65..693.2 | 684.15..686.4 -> -0.085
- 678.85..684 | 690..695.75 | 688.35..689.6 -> 0.018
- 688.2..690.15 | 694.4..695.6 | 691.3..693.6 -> 0.054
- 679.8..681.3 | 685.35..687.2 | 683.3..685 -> -0.121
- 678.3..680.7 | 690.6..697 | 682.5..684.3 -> -0.081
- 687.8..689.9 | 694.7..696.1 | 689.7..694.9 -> 0.053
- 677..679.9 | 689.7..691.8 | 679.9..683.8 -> -0.042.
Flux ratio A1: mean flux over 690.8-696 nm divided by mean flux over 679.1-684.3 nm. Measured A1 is 0.9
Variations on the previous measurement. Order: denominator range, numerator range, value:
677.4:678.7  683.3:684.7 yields 1.11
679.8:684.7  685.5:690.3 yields 0.95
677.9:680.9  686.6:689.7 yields 0.99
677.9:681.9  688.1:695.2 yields 0.97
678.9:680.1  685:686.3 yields 1.03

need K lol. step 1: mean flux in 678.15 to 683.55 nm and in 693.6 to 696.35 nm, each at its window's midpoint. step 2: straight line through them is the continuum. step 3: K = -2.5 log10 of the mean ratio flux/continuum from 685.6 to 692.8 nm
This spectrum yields 0.01 mag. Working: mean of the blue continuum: 8.27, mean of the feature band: 8.06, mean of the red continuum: 8.1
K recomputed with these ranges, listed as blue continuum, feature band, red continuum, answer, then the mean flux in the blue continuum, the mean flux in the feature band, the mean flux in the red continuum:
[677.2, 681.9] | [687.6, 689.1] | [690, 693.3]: -0.05 mag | 8.13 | 8.35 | 7.93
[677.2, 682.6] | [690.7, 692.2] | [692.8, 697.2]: -0.03 mag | 8.19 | 8.21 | 7.91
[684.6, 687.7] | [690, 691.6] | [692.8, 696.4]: -0.01 mag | 8.12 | 8.1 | 7.88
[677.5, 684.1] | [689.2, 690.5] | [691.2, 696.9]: 0.01 mag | 8.34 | 7.97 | 7.9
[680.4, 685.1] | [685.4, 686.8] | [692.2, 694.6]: 0.02 mag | 8.59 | 8.16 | 7.69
